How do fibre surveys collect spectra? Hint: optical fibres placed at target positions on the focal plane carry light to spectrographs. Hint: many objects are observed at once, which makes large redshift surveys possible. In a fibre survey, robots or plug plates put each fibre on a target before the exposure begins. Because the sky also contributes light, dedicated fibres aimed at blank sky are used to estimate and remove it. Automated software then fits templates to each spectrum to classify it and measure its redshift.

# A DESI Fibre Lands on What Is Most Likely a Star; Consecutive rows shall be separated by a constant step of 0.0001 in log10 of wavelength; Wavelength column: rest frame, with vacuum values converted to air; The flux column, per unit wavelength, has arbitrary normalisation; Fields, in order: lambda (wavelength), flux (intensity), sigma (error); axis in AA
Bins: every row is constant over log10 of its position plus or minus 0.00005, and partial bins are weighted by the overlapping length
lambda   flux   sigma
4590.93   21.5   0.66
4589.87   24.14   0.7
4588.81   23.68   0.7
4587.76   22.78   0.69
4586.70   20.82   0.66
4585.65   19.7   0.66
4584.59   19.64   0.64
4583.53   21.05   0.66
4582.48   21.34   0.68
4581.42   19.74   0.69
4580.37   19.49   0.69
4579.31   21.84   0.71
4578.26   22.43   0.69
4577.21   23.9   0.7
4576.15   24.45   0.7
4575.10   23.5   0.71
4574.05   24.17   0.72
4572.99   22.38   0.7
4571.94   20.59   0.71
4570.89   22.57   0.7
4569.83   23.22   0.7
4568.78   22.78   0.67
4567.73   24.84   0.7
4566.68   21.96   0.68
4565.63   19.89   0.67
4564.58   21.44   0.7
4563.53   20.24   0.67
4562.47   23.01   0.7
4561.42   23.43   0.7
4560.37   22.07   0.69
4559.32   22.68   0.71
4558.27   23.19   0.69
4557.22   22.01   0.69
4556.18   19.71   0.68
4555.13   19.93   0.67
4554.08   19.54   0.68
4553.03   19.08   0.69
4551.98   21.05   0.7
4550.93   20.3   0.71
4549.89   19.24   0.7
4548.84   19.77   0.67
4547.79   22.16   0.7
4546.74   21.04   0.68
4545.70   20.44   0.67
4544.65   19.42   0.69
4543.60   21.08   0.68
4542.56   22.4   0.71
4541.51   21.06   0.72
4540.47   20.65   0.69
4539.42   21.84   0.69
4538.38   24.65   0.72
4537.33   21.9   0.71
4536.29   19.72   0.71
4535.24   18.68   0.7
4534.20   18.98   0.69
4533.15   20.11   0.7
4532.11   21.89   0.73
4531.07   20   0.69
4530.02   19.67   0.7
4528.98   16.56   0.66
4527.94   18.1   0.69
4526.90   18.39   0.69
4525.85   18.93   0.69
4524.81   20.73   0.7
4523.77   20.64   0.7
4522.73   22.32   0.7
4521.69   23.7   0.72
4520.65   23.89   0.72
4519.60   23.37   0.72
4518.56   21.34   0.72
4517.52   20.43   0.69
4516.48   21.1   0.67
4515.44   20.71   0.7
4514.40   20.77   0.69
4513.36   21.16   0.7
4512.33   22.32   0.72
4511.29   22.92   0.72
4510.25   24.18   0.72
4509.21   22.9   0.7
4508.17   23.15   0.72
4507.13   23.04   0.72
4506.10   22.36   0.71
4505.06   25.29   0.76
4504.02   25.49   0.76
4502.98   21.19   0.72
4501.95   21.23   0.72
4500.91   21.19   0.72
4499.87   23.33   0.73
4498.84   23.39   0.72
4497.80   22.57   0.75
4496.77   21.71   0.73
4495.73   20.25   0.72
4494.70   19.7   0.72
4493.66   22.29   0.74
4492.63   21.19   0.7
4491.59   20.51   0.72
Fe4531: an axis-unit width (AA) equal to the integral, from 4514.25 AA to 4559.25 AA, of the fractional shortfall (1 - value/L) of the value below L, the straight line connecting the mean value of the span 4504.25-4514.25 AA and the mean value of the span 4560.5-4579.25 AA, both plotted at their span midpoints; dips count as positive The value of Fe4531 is 4.15 AA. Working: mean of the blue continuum 23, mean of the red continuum 22.6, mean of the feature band 20.7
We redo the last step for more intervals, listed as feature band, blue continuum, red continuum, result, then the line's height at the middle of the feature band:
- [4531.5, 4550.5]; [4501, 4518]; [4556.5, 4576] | 1.3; 22.4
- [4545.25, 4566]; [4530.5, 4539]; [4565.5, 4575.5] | 0.8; 21.9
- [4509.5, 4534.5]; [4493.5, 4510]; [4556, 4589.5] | 1.6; 22.4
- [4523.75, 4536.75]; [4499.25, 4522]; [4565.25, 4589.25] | 1.7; 22.4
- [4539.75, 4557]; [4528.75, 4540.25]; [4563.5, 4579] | 0.6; 21.3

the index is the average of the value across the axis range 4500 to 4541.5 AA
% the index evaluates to 21.4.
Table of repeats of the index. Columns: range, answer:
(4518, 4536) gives 20.4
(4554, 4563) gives 21.8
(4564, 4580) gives 22.6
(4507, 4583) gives 21.4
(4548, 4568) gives 21.2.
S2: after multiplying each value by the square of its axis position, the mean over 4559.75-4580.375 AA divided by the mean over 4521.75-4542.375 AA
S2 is 1.12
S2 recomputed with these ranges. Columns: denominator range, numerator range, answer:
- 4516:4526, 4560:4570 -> 1.04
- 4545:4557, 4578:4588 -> 1.04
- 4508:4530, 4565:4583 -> 1.08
